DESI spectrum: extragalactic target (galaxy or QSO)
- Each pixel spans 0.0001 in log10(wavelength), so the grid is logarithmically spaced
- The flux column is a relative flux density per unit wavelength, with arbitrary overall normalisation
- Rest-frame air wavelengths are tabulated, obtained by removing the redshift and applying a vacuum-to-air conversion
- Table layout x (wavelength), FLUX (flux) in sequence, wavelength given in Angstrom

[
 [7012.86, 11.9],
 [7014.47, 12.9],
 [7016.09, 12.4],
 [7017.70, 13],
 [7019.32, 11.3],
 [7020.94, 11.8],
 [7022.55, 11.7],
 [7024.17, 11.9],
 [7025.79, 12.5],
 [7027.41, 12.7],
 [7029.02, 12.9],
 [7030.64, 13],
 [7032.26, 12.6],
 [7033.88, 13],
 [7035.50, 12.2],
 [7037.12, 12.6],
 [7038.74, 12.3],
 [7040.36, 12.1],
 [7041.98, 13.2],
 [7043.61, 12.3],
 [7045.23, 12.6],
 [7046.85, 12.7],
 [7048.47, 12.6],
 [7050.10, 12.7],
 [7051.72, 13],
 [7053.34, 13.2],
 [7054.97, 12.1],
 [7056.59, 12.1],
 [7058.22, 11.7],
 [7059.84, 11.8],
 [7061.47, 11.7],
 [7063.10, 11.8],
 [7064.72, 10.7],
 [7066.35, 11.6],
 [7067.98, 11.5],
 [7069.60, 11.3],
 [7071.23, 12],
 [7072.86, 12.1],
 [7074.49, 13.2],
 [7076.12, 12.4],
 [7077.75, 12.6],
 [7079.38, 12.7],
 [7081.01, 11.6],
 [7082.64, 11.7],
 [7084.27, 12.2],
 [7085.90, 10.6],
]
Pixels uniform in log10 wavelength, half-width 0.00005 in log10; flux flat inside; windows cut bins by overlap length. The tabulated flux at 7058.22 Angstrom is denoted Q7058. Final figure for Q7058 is 11.7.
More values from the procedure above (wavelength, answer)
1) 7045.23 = 12.6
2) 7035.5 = 12.2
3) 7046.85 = 12.7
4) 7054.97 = 12.1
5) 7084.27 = 12.2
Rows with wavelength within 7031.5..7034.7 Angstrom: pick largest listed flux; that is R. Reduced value 13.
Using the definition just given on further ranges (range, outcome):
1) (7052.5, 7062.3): 13.2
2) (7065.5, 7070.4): 11.6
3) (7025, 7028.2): 12.7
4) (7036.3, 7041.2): 12.6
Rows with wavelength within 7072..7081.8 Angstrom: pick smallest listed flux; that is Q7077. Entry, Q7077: 11.6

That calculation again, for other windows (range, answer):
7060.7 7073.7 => 10.7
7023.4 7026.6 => 11.9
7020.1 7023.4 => 11.7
